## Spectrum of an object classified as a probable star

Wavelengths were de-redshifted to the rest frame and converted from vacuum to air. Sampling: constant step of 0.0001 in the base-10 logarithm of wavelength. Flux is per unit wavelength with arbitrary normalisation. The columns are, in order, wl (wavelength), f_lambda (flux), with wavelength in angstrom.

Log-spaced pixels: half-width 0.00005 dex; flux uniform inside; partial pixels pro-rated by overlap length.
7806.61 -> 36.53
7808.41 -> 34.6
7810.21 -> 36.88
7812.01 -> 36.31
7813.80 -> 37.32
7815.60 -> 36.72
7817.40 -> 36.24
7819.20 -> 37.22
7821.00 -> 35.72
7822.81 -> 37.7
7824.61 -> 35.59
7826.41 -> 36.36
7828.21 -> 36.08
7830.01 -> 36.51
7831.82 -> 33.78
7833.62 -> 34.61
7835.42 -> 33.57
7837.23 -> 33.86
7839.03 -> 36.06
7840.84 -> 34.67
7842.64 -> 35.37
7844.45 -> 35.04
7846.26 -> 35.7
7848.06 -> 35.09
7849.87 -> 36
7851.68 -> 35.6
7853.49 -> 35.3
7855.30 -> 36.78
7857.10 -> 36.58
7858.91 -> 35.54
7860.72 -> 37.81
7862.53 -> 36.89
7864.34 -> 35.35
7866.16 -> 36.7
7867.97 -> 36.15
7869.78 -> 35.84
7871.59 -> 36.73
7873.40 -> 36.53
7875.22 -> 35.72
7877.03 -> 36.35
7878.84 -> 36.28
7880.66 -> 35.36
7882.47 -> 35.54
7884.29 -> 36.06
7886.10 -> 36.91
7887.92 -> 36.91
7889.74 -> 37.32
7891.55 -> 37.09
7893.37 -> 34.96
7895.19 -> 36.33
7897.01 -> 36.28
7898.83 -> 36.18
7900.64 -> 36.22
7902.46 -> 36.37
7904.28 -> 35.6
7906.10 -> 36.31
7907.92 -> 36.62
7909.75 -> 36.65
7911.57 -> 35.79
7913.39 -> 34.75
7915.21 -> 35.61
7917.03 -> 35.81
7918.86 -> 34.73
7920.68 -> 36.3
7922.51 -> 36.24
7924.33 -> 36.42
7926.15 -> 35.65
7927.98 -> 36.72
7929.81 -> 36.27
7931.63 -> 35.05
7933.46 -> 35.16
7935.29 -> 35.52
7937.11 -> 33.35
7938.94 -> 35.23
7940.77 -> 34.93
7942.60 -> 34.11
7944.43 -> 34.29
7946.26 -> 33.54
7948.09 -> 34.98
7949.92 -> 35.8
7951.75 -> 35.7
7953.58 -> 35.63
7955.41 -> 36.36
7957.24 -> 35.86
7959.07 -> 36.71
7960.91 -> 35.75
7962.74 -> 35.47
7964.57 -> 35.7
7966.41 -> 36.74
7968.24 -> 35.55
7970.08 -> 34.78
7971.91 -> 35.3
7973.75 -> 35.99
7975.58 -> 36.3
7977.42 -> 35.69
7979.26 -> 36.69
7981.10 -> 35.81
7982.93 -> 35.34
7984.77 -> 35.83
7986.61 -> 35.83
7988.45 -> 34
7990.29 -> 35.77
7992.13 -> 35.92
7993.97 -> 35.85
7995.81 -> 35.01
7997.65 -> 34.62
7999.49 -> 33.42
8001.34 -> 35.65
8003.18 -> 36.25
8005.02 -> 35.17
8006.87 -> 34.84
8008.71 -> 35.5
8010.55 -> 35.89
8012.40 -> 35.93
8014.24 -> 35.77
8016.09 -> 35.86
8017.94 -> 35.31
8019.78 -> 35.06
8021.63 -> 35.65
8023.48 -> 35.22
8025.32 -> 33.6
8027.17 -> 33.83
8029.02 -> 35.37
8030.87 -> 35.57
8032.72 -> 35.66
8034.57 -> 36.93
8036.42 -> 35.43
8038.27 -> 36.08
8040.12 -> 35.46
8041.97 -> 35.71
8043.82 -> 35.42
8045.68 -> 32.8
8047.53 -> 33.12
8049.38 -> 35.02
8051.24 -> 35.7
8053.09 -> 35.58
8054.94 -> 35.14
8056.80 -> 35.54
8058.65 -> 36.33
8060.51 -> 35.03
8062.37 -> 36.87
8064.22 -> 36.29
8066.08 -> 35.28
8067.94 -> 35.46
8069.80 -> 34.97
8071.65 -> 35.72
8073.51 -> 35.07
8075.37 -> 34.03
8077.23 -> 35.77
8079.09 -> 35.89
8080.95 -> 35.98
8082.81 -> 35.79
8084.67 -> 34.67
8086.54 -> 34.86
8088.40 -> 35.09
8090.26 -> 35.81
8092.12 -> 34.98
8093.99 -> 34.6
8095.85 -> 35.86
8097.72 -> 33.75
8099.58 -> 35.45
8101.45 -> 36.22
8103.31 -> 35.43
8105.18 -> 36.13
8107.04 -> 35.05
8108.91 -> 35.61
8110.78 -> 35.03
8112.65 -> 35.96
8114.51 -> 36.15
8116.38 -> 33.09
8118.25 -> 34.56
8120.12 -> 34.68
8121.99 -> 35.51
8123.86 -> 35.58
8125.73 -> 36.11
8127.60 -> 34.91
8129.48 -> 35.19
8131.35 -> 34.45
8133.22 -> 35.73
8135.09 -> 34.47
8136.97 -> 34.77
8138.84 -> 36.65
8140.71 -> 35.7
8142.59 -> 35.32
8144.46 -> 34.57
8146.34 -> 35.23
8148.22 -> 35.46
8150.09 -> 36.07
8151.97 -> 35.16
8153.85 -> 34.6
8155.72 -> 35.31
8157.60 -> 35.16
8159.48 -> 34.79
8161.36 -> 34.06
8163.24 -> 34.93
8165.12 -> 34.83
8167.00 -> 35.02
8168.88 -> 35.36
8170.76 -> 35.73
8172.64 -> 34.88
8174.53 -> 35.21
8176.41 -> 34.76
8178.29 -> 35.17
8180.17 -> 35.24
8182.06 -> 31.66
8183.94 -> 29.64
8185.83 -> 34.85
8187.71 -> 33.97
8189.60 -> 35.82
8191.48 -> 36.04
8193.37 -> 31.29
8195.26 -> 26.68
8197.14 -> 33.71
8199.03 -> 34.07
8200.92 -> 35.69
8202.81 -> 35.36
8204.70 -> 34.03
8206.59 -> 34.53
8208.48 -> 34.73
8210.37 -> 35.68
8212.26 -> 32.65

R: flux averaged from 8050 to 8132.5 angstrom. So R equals 35.3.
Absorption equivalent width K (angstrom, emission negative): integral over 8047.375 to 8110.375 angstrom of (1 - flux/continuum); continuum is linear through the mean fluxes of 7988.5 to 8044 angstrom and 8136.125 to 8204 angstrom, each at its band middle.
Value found -0.6 angstrom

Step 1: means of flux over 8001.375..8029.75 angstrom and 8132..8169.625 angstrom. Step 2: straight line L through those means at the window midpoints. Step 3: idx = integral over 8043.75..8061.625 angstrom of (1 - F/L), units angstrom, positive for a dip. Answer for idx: 0.1 angstrom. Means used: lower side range 35.3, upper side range 35.2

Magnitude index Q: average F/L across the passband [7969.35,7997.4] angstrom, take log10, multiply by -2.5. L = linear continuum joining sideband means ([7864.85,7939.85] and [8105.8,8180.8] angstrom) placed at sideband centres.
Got 0.00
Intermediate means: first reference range 36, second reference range 35.2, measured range 35.6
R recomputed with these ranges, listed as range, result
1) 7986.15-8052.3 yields 35.2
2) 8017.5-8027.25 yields 34.9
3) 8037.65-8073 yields 35.3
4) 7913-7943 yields 35.4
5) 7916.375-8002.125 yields 35.5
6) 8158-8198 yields 34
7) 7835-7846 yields 34.8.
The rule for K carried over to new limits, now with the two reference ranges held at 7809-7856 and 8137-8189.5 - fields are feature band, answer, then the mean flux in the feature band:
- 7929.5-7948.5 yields 0.4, 34.7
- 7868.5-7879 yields -0.2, 36.3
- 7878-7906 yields -0.5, 36.2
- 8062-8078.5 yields -0.2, 35.5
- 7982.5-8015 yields -0.1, 35.4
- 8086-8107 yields -0.2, 35.3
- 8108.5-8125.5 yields -0.1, 35.2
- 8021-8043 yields -0.1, 35.4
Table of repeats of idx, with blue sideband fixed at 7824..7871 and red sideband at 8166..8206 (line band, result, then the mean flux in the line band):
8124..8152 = -0.9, 35.3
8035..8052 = -0.2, 35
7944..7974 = -0.4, 35.6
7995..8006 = 0.0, 35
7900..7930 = -0.6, 36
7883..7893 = -0.4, 36.7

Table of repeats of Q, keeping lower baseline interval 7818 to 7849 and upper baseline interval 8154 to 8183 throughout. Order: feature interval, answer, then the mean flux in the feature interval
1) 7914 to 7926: -0.02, 35.8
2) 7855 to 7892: -0.03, 36.4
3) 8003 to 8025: -0.01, 35.5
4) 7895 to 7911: -0.03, 36.3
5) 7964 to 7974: -0.01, 35.6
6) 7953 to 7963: -0.02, 36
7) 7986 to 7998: 0.00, 35.3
